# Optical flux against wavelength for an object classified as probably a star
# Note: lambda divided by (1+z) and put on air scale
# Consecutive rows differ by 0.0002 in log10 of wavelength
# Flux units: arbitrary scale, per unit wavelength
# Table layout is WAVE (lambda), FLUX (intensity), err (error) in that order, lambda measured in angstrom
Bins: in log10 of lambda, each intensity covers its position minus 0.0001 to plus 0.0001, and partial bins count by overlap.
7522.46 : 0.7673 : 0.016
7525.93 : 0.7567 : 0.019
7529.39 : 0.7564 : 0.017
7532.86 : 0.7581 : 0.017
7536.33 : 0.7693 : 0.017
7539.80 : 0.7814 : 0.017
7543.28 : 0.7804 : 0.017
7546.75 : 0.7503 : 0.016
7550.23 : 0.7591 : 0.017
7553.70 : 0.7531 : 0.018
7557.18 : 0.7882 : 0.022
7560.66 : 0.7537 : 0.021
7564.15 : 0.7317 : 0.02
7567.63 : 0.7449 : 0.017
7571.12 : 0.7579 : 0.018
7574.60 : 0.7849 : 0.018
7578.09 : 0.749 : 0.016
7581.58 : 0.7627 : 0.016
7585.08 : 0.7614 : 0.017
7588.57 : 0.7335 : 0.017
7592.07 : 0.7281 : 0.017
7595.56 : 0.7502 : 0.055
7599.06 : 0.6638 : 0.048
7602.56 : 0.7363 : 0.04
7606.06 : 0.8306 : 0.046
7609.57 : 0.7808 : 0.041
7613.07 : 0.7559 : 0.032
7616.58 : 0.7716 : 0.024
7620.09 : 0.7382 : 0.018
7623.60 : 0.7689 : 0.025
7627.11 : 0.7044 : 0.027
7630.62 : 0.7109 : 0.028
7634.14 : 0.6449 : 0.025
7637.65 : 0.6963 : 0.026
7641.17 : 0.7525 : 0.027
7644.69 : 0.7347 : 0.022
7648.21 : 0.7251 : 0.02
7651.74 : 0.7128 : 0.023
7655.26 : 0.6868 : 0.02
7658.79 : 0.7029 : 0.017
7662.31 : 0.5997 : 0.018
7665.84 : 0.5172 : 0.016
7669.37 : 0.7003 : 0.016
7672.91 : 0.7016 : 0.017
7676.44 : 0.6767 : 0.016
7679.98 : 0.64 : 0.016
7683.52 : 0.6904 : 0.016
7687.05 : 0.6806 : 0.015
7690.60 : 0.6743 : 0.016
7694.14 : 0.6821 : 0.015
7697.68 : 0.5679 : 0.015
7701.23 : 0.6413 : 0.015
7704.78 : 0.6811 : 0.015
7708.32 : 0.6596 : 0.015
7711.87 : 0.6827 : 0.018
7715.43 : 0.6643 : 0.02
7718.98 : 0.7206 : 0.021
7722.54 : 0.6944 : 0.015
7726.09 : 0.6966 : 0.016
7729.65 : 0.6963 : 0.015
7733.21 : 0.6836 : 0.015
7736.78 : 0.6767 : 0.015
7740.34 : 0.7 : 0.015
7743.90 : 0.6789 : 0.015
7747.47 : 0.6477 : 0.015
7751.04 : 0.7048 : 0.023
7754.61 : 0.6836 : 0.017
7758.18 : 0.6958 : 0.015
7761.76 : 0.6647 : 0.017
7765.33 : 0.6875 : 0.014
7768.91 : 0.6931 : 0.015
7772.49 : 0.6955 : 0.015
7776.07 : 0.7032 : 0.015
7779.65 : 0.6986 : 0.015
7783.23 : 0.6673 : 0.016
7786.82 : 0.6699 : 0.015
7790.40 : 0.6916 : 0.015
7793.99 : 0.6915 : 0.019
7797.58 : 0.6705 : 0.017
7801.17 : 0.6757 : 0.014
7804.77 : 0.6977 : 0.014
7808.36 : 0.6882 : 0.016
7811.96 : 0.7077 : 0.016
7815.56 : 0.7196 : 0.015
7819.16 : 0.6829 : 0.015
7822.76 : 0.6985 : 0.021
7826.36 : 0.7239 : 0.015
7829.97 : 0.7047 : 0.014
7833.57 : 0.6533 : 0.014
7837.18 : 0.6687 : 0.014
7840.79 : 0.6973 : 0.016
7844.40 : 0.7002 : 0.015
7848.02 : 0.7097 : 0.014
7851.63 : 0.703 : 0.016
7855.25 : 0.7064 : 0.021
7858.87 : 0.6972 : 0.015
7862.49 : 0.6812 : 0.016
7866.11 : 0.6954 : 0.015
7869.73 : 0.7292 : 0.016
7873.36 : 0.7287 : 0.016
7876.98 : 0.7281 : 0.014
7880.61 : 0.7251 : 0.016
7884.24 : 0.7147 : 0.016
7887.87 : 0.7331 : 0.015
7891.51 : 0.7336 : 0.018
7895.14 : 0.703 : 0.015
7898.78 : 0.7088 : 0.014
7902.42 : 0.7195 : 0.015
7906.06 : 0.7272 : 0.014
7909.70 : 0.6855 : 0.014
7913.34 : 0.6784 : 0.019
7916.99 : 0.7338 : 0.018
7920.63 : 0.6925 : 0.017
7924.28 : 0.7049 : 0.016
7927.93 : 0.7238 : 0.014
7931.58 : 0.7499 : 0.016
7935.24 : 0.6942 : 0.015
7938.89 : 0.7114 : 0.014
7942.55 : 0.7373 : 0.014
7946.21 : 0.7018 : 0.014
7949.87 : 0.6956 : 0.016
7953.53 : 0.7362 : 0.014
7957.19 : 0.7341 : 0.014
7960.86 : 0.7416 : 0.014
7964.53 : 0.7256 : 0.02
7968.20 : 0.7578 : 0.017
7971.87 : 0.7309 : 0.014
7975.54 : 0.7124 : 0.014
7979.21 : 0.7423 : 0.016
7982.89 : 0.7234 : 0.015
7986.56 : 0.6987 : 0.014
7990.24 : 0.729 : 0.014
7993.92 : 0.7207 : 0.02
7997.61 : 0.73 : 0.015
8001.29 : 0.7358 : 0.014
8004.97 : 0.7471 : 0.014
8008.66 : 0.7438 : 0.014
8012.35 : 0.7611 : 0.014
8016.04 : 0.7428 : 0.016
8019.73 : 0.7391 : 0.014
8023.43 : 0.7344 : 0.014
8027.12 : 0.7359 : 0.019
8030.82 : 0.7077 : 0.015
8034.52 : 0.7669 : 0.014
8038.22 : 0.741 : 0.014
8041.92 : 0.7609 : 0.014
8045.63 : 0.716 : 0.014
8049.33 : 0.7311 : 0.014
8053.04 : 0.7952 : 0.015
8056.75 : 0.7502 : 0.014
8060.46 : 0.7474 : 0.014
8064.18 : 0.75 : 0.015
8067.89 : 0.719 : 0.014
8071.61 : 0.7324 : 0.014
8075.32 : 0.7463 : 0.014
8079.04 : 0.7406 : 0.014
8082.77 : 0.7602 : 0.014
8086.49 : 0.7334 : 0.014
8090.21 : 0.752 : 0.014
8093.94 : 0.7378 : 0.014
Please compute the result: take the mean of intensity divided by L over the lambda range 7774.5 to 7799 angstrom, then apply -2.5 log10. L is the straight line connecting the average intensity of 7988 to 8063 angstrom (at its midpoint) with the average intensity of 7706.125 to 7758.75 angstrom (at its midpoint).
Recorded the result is 0.017 mag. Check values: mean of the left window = 0.686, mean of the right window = 0.742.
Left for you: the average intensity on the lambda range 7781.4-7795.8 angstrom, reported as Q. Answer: 0.68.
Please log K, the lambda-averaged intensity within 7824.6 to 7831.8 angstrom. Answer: 0.714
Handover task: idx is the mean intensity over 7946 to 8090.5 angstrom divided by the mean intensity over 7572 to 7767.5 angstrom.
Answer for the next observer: 1.05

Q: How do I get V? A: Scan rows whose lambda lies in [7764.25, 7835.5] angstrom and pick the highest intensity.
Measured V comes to 0.7239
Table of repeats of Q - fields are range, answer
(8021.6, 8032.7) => 0.726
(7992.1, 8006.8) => 0.733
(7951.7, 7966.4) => 0.734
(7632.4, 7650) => 0.711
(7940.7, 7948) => 0.719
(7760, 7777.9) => 0.689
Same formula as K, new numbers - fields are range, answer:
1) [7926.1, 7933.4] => 0.737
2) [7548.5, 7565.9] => 0.757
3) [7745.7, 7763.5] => 0.679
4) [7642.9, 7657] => 0.715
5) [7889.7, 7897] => 0.718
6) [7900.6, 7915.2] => 0.703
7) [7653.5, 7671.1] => 0.641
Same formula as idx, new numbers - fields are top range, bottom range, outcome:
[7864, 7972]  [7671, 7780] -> 1.06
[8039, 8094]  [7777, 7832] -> 1.08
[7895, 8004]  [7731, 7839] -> 1.05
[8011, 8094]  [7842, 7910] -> 1.04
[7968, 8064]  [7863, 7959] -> 1.03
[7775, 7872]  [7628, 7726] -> 1.03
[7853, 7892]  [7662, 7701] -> 1.10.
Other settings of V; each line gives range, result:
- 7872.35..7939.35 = 0.7499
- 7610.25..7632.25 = 0.7716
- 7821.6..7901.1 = 0.7336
